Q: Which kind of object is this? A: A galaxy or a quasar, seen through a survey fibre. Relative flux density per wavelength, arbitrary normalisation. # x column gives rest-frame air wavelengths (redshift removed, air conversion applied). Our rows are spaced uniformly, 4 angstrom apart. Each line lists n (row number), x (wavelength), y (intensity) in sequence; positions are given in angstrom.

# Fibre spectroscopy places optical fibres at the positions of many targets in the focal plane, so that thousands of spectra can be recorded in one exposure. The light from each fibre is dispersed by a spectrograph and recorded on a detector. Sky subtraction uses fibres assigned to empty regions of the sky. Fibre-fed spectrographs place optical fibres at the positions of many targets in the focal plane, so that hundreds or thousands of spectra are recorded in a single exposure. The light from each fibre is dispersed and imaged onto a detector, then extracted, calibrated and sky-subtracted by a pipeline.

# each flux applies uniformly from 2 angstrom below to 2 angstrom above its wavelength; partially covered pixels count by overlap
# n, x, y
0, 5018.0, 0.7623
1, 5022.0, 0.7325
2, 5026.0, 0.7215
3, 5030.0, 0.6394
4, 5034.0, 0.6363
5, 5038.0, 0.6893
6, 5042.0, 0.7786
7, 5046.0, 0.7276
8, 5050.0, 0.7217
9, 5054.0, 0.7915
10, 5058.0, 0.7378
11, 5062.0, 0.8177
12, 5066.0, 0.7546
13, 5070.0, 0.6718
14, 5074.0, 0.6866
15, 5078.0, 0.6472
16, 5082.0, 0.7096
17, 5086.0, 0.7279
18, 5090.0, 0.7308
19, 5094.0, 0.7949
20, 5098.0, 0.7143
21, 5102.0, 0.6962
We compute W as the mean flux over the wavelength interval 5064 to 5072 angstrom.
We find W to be 0.713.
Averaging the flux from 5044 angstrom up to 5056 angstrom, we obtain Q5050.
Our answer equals 0.747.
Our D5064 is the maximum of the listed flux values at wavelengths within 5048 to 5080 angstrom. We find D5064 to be 0.8177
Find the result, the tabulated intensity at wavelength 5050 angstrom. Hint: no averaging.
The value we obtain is 0.7217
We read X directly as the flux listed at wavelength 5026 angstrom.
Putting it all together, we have 0.7215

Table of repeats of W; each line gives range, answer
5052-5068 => 0.775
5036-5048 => 0.732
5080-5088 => 0.719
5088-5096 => 0.763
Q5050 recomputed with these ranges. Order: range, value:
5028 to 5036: 0.638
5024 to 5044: 0.693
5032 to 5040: 0.663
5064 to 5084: 0.694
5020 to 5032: 0.698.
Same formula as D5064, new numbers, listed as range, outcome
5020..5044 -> 0.7786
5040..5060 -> 0.7915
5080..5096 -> 0.7949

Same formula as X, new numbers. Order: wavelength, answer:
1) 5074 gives 0.6866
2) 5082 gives 0.7096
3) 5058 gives 0.7378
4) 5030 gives 0.6394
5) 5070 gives 0.6718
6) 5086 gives 0.7279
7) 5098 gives 0.7143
